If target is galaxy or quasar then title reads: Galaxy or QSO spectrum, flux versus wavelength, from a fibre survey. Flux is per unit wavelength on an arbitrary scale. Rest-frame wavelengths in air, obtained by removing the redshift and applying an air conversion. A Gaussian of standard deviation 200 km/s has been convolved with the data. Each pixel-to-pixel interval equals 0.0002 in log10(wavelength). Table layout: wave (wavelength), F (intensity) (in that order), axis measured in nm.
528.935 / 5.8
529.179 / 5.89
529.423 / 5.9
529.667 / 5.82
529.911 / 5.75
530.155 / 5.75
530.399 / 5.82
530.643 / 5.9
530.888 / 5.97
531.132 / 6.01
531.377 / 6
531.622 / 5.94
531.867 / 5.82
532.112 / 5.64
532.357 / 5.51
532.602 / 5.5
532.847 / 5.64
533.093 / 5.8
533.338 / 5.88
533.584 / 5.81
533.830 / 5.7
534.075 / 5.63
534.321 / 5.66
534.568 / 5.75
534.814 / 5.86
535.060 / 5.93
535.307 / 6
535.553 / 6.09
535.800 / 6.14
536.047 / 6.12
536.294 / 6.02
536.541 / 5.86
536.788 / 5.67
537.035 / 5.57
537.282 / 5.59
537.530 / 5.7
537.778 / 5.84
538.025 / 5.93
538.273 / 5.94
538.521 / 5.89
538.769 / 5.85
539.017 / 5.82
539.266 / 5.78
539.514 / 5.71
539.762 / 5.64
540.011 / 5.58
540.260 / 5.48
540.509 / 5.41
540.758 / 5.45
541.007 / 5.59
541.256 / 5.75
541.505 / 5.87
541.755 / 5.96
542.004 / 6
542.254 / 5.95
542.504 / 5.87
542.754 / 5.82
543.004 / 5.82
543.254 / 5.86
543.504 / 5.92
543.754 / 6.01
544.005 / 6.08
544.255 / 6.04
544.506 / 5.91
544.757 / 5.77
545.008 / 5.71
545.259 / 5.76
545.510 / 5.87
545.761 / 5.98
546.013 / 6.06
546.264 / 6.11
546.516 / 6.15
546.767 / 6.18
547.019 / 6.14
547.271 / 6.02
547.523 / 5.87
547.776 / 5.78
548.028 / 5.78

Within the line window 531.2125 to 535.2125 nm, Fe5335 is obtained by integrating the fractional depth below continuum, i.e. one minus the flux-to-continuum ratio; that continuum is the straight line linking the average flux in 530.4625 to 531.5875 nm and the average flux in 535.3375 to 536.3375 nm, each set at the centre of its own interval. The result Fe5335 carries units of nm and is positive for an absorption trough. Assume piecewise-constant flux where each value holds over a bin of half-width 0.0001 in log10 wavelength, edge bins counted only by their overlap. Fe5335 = 0.172 nm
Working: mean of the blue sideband 5.96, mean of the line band 5.76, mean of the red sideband 6.09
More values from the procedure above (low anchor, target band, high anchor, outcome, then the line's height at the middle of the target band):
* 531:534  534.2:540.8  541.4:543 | 0.05 nm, 5.84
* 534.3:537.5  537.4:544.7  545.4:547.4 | 0.19 nm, 5.96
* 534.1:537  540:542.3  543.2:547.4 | 0.09 nm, 5.94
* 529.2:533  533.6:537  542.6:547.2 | -0.01 nm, 5.85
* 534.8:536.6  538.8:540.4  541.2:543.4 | 0.07 nm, 5.94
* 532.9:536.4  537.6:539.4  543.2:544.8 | 0.02 nm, 5.91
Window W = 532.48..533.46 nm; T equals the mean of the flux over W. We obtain 5.71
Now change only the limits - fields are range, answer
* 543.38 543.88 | 5.96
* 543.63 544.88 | 5.96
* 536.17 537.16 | 5.78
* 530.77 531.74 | 5.98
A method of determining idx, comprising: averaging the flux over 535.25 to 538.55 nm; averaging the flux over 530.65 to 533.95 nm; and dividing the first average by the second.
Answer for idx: 1.02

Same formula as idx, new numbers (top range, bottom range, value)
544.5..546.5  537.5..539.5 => 1.01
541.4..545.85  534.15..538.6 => 1.01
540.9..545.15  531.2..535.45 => 1.02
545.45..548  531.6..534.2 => 1.05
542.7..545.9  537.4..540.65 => 1.03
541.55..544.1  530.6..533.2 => 1.02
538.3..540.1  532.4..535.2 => 1.01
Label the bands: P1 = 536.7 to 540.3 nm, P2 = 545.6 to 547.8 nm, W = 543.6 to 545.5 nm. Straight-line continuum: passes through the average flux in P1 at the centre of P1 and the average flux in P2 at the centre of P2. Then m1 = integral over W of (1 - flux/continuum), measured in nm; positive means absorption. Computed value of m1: 0.02 nm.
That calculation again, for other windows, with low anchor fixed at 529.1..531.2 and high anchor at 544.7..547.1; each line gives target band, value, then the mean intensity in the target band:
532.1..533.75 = 0.06 nm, 5.69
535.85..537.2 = 0.01 nm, 5.86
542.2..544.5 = 0.01 nm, 5.93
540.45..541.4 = 0.06 nm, 5.57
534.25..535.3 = 0.01 nm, 5.82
